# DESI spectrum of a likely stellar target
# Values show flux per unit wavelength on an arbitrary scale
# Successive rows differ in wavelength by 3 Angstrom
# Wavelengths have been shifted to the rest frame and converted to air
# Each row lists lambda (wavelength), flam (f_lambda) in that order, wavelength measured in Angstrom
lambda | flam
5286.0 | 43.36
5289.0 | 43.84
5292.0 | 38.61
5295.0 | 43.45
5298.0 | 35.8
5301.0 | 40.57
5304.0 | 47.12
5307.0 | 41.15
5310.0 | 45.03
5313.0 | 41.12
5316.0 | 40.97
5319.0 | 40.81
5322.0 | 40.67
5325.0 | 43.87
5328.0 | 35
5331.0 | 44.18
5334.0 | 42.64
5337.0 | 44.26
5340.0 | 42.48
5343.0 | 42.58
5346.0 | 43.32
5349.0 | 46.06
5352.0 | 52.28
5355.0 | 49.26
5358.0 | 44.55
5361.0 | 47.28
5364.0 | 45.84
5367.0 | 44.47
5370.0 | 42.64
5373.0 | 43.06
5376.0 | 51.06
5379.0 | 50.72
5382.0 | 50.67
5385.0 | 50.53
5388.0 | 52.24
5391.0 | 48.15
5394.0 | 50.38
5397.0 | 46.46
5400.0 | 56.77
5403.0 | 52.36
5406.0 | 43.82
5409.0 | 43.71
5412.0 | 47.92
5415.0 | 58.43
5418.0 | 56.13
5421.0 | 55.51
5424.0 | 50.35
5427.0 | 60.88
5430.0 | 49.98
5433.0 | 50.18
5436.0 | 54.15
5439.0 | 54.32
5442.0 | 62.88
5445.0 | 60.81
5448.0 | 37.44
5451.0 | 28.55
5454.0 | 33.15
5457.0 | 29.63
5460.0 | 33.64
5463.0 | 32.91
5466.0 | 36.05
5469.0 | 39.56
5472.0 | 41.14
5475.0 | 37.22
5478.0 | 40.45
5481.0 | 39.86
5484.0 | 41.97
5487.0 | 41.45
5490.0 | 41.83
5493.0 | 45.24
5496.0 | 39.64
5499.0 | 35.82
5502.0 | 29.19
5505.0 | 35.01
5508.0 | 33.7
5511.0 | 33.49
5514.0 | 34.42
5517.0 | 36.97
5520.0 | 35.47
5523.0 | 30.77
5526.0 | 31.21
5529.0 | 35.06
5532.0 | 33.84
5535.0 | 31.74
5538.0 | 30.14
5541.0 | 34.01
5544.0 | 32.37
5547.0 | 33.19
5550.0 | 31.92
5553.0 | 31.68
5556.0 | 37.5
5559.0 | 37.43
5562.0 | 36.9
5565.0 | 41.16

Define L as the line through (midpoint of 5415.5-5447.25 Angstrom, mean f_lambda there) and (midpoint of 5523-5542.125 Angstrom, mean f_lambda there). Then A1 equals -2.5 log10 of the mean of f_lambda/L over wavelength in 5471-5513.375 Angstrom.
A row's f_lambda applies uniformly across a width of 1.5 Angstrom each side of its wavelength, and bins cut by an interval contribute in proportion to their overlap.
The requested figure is 0.092 mag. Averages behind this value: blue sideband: 55.2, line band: 38.2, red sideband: 32.5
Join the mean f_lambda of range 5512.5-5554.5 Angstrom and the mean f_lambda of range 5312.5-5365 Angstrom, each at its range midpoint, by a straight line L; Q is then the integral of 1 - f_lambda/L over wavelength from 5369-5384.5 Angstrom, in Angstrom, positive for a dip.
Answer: -2.4 Angstrom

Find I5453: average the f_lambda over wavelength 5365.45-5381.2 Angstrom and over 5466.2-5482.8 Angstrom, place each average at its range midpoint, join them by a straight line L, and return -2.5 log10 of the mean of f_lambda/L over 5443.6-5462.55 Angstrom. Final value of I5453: 0.116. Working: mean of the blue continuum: 46.6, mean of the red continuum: 39.4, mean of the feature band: 36.8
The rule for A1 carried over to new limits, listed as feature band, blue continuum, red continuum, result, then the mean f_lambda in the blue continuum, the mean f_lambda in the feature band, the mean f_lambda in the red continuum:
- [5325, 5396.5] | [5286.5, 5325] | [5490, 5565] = -0.16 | 41.7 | 46.2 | 34.7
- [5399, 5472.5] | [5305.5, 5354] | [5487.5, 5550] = -0.21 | 43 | 46.8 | 34.7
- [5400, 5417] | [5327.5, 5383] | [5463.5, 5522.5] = -0.18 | 45.5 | 50.1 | 37.6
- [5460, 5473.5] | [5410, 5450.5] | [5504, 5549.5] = 0.23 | 53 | 37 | 33.4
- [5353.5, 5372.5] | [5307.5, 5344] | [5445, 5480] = -0.13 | 41.9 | 45.5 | 36.6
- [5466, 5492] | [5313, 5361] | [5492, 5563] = -0.10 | 43.6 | 40.3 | 34.4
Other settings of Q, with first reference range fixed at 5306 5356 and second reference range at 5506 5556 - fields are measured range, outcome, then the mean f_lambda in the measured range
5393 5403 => -2.9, 51.4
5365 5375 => -0.6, 43.9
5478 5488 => -1.5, 41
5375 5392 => -4.2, 50.6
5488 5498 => -1.9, 41.9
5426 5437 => -4.4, 53.5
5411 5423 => -4.8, 54.6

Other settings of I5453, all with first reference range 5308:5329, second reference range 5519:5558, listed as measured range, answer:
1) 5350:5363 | -0.21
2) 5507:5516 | 0.00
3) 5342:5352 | -0.13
